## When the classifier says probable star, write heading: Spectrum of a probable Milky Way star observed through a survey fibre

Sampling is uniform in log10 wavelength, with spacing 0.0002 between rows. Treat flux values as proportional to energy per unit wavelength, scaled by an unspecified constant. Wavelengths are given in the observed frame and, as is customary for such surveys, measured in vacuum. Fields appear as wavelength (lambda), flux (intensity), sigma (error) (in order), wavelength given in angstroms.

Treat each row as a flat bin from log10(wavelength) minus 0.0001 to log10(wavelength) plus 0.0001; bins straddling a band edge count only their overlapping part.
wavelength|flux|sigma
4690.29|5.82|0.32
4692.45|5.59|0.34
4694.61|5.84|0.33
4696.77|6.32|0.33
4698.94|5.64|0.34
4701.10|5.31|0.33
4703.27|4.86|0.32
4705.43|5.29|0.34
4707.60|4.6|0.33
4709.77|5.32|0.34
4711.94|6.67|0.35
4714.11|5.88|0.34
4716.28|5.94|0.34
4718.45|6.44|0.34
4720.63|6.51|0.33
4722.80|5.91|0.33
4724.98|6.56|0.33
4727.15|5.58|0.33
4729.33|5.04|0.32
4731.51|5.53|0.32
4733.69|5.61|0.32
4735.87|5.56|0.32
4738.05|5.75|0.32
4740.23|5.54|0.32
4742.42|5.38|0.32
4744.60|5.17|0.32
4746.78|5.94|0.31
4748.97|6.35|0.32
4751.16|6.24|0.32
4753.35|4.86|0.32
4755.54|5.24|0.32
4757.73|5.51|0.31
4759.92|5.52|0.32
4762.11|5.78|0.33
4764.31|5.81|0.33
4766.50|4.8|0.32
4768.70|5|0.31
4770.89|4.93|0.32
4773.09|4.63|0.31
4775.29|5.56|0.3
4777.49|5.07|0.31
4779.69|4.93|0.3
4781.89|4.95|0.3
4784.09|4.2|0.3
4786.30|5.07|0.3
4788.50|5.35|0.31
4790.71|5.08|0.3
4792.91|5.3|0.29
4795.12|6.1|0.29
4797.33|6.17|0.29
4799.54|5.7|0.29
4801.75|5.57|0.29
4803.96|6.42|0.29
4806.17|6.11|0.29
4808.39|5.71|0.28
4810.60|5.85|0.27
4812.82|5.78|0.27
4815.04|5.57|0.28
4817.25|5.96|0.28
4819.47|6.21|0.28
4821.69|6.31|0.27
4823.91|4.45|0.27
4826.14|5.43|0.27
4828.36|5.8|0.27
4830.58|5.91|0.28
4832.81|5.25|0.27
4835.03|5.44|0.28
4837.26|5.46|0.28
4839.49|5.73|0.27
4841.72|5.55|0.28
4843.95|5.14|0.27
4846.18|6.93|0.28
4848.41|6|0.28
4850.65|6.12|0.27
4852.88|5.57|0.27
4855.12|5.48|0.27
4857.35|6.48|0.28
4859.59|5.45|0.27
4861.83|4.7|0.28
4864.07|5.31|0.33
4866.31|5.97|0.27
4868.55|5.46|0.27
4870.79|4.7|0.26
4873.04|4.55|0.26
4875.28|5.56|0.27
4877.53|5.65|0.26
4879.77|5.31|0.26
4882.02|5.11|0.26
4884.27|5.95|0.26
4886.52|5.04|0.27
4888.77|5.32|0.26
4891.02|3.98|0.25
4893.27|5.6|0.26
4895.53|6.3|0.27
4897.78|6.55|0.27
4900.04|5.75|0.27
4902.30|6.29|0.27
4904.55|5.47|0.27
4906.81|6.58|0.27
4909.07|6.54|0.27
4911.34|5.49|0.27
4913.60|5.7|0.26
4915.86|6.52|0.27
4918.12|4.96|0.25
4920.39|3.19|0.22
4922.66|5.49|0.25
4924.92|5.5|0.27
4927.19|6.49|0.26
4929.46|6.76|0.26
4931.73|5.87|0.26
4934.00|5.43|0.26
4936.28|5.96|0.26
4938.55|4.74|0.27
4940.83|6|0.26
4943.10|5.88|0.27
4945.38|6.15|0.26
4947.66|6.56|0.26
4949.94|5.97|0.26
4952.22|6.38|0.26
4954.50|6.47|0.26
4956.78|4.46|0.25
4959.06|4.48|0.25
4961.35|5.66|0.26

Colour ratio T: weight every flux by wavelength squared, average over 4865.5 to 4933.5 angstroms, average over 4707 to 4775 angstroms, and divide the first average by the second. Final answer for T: 1.07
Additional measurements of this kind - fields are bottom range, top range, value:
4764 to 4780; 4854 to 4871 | 1.12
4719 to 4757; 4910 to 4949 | 1.08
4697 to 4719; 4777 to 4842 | 1.03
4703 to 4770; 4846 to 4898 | 1.03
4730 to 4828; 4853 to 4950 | 1.07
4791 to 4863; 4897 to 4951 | 1.06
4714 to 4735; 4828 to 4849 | 1.02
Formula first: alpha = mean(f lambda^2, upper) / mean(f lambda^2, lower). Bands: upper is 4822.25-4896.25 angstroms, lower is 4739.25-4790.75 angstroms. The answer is 1.08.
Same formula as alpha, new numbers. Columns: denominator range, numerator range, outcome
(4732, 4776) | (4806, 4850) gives 1.08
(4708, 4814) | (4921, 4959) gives 1.12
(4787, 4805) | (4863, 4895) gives 0.96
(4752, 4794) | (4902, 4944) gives 1.18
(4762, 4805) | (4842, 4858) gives 1.15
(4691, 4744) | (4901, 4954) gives 1.12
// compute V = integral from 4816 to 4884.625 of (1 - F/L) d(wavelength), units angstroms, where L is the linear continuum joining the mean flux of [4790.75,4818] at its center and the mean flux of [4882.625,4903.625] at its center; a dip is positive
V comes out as 1.79 angstroms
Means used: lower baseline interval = 5.82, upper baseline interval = 5.63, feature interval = 5.57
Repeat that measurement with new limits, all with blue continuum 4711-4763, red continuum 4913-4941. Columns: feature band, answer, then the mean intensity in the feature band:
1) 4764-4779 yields 1.7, 5.07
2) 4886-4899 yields 0.3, 5.49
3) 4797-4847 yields -0.6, 5.75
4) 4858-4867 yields 0.4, 5.38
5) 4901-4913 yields -1.0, 6.05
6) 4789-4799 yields 0.1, 5.65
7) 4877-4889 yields 0.5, 5.39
